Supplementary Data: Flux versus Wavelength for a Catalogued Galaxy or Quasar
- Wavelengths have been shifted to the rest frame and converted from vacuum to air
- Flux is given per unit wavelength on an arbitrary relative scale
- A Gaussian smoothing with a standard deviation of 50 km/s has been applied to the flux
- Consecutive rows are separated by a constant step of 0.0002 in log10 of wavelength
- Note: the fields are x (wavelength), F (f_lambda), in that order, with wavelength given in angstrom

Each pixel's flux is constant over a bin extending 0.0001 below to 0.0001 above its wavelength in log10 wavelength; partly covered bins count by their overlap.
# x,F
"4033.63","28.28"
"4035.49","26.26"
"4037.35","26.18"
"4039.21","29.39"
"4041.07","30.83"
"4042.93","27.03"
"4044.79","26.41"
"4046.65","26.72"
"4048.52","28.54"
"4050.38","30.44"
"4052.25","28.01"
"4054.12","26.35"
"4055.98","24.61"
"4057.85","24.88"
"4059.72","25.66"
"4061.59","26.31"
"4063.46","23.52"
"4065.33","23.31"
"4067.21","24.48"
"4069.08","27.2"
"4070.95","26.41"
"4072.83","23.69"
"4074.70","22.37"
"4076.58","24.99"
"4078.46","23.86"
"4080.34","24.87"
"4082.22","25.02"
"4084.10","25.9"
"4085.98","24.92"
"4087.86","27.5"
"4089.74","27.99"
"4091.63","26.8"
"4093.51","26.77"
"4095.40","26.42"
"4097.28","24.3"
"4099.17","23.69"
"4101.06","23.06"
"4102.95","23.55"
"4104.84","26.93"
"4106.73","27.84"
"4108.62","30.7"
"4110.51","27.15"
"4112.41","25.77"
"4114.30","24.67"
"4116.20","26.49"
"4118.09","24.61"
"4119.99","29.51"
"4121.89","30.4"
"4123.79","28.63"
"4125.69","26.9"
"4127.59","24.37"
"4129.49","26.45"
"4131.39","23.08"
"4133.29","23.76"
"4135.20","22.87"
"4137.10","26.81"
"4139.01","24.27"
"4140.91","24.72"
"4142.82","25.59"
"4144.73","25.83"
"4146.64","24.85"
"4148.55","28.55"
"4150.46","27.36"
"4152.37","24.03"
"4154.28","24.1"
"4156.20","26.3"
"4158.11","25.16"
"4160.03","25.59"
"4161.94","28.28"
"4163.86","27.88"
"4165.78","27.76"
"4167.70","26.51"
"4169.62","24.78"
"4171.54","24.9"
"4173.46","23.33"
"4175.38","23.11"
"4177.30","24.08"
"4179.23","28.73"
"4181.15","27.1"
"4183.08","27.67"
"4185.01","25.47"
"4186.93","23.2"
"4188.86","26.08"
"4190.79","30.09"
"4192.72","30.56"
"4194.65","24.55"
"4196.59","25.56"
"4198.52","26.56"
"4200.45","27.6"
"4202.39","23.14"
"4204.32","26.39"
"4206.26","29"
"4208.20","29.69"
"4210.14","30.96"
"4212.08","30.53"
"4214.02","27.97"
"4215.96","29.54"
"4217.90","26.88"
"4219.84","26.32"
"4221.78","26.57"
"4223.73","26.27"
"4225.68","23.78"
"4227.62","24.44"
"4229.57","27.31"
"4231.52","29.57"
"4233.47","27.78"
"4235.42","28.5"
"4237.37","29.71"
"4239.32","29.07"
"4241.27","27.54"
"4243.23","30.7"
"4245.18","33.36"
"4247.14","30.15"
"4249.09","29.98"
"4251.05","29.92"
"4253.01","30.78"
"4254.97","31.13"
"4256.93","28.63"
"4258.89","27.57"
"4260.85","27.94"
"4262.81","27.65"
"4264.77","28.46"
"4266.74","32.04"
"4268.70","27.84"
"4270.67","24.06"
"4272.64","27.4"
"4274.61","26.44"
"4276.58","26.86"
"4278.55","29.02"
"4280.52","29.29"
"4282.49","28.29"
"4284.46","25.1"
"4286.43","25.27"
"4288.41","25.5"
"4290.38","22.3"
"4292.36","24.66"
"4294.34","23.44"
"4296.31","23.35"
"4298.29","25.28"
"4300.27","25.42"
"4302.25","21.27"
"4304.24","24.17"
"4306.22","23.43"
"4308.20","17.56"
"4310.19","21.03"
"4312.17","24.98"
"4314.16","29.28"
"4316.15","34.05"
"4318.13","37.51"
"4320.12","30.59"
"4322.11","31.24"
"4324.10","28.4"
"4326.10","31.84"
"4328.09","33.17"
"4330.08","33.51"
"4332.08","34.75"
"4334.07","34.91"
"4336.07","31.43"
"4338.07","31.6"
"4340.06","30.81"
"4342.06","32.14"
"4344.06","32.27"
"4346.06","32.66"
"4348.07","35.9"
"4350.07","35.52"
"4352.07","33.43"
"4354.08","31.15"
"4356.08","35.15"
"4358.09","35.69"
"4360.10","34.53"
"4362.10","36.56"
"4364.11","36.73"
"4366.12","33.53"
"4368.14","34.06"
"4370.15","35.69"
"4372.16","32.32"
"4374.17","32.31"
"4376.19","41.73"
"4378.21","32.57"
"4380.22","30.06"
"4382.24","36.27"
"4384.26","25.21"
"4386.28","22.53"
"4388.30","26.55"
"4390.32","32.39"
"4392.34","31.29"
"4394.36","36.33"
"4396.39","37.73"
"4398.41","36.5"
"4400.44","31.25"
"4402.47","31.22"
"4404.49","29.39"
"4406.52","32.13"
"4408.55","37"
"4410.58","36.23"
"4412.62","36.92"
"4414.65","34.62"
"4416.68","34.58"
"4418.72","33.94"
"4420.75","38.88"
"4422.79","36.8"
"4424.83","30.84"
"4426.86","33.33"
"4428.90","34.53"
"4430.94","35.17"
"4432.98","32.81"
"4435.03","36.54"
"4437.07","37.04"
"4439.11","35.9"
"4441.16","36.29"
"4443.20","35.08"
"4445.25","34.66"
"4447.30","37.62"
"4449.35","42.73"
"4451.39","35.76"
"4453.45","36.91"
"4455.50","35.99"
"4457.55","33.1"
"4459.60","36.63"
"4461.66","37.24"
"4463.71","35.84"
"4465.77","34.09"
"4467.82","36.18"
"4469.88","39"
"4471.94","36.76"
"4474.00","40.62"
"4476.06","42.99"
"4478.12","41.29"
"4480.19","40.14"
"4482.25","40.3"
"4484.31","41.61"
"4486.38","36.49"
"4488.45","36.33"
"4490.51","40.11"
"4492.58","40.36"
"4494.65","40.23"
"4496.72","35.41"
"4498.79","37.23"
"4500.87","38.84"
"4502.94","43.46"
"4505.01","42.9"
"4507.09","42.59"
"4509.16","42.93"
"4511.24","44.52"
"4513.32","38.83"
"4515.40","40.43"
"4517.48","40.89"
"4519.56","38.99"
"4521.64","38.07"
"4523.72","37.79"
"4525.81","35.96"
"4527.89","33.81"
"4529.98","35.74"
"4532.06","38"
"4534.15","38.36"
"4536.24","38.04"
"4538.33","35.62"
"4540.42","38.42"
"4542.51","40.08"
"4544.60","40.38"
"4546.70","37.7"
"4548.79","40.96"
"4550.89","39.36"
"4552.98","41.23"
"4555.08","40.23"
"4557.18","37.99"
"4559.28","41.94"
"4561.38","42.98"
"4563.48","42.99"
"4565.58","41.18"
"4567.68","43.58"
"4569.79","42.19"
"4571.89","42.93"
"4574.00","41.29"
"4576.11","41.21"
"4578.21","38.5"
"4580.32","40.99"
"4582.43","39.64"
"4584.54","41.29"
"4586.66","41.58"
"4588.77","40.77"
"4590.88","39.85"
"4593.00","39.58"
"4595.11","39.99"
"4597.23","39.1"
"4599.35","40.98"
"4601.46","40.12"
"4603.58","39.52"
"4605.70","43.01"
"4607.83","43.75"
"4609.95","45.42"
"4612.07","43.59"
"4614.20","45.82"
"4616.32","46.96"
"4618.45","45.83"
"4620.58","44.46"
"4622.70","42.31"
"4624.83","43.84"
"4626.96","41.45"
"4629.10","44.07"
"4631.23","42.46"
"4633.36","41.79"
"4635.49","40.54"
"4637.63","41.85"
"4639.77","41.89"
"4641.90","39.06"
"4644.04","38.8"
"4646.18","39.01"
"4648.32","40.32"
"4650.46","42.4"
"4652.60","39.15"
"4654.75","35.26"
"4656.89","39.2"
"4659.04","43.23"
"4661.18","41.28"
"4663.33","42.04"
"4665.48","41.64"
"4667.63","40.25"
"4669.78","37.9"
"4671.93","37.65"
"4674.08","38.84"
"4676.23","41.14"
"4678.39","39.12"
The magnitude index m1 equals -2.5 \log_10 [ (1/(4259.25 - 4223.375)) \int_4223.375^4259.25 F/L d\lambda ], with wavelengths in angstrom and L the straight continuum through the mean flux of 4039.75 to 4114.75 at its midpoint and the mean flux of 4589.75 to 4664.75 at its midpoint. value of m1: 0.069 mag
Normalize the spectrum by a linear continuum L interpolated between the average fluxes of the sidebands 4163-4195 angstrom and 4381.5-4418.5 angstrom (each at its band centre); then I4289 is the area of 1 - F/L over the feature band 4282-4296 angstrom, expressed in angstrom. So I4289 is 2.2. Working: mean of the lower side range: 26.3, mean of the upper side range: 32.7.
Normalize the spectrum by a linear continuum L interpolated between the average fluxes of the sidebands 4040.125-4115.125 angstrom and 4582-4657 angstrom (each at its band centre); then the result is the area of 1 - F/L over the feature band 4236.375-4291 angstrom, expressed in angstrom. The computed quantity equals 5.2 angstrom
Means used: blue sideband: 26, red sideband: 41.6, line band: 28.3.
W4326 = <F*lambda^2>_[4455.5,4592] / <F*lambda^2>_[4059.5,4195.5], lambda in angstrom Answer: 1.84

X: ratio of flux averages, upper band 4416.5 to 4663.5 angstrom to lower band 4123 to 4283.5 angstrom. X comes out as 1.5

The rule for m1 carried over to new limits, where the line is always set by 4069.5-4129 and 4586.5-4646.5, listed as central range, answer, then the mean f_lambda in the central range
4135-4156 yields 0.08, 25.5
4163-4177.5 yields 0.12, 25.3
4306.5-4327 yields 0.15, 28.5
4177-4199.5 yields 0.08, 26.7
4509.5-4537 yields 0.02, 38.5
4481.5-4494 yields -0.03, 39.2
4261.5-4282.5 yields 0.13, 27.9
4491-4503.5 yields -0.02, 39.1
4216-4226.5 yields 0.13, 26.3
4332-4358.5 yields 0.01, 33.3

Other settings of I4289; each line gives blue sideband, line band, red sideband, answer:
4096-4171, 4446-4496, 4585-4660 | -2.0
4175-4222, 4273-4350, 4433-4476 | 7.3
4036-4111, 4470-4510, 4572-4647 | -1.8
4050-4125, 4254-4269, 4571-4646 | 1.1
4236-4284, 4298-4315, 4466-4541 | 4.0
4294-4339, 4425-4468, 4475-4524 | 1.1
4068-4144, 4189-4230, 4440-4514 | 2.9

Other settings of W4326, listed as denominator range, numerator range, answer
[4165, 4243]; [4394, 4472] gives 1.46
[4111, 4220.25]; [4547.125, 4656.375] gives 1.91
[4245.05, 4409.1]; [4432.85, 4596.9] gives 1.40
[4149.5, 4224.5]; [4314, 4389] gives 1.33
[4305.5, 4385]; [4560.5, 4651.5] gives 1.46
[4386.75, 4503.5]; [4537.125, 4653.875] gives 1.22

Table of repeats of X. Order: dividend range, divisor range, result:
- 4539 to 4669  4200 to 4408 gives 1.39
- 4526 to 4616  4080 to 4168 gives 1.55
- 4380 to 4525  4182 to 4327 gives 1.33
